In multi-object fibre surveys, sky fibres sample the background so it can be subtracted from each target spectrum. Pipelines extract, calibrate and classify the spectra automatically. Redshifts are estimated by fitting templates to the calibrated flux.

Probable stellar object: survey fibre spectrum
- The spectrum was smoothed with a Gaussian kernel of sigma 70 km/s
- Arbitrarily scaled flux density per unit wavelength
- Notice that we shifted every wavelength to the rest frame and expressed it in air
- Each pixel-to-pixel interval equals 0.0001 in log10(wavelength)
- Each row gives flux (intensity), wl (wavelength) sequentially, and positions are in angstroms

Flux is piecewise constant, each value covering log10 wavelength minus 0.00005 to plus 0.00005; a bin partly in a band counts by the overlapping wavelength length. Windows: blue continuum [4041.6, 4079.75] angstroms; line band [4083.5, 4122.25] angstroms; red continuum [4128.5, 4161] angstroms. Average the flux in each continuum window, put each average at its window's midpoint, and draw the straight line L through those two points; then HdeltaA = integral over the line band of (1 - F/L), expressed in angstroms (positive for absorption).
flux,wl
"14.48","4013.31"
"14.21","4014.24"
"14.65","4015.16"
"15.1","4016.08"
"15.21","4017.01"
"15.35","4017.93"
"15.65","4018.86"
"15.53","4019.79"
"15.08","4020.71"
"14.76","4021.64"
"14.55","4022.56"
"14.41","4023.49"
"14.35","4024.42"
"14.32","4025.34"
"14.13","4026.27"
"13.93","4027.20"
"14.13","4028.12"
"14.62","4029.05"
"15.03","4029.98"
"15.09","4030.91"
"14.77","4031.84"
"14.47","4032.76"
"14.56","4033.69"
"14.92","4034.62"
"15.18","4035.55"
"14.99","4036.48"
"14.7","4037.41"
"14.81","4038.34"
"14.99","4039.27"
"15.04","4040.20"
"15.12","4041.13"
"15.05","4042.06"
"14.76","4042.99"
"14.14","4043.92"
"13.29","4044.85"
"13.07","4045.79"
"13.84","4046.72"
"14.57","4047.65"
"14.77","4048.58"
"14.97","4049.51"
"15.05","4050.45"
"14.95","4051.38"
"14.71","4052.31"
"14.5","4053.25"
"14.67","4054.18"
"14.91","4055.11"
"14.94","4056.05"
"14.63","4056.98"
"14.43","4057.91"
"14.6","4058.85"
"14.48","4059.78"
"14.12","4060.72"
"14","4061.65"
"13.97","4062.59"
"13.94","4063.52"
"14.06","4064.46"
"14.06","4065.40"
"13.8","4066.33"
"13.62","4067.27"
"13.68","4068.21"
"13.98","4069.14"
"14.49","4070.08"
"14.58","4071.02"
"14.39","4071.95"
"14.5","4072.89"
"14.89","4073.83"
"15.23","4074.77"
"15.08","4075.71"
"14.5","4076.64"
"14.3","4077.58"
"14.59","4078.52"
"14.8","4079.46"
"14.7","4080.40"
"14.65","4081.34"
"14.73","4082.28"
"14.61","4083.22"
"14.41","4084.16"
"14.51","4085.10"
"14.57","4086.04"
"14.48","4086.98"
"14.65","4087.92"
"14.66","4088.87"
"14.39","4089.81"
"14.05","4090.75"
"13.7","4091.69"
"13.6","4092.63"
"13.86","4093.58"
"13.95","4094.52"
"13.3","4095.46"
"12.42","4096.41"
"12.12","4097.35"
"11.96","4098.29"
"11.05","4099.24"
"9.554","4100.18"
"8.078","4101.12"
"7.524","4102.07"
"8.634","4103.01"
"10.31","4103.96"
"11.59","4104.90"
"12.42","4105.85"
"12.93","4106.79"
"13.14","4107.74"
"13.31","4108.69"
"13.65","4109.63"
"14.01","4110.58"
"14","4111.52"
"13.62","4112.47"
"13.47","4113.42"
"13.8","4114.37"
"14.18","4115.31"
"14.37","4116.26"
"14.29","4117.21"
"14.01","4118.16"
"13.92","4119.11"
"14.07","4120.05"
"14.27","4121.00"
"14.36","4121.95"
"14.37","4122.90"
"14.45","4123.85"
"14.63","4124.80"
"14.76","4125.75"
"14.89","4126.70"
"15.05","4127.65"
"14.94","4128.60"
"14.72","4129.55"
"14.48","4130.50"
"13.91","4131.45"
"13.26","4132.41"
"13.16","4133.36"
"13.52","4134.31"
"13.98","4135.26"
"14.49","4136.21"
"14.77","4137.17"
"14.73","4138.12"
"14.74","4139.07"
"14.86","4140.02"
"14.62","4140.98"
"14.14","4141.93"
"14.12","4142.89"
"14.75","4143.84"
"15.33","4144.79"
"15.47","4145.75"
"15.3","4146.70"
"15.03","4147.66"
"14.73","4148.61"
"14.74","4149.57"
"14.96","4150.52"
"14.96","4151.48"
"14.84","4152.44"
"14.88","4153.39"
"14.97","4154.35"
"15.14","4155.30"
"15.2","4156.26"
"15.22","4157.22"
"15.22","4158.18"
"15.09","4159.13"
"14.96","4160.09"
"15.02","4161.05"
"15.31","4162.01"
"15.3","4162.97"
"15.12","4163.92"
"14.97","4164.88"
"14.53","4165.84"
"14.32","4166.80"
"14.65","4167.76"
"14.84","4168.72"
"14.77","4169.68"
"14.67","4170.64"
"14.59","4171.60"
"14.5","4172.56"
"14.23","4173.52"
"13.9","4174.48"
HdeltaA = 4.0 angstroms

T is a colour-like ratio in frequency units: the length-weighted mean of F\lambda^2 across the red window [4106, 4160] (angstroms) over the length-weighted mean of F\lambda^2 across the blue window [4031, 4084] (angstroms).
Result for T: 1.03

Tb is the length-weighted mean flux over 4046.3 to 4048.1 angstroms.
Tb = 14.2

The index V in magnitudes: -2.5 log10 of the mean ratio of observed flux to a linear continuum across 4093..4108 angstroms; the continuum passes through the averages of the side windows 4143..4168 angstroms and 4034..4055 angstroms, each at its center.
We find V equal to 0.28 mag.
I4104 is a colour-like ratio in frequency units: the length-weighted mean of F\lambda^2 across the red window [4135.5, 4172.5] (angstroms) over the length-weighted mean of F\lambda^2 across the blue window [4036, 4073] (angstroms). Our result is 1.08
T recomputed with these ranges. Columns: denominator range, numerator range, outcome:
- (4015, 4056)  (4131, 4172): 1.06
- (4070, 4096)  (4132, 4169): 1.06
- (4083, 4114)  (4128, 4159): 1.17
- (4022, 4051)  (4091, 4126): 0.92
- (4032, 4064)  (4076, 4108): 0.91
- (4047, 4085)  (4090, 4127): 0.92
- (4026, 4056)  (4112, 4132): 1.02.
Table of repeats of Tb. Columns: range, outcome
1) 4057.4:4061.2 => 14.4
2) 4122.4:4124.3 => 14.4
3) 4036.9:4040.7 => 14.9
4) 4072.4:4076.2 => 14.9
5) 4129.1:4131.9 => 14.4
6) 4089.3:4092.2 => 14.1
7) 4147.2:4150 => 14.8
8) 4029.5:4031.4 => 15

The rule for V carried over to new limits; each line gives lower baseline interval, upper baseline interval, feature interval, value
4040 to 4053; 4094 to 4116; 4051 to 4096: -0.076 mag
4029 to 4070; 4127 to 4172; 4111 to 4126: 0.038 mag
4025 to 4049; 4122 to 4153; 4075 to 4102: 0.079 mag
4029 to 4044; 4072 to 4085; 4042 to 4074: 0.032 mag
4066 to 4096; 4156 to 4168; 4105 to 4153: 0.035 mag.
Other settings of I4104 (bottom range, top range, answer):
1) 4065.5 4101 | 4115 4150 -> 1.07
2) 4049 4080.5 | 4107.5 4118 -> 0.98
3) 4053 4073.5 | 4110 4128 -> 1.02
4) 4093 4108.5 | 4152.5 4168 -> 1.35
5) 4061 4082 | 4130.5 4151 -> 1.04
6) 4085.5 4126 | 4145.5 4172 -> 1.17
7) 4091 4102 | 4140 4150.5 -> 1.26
